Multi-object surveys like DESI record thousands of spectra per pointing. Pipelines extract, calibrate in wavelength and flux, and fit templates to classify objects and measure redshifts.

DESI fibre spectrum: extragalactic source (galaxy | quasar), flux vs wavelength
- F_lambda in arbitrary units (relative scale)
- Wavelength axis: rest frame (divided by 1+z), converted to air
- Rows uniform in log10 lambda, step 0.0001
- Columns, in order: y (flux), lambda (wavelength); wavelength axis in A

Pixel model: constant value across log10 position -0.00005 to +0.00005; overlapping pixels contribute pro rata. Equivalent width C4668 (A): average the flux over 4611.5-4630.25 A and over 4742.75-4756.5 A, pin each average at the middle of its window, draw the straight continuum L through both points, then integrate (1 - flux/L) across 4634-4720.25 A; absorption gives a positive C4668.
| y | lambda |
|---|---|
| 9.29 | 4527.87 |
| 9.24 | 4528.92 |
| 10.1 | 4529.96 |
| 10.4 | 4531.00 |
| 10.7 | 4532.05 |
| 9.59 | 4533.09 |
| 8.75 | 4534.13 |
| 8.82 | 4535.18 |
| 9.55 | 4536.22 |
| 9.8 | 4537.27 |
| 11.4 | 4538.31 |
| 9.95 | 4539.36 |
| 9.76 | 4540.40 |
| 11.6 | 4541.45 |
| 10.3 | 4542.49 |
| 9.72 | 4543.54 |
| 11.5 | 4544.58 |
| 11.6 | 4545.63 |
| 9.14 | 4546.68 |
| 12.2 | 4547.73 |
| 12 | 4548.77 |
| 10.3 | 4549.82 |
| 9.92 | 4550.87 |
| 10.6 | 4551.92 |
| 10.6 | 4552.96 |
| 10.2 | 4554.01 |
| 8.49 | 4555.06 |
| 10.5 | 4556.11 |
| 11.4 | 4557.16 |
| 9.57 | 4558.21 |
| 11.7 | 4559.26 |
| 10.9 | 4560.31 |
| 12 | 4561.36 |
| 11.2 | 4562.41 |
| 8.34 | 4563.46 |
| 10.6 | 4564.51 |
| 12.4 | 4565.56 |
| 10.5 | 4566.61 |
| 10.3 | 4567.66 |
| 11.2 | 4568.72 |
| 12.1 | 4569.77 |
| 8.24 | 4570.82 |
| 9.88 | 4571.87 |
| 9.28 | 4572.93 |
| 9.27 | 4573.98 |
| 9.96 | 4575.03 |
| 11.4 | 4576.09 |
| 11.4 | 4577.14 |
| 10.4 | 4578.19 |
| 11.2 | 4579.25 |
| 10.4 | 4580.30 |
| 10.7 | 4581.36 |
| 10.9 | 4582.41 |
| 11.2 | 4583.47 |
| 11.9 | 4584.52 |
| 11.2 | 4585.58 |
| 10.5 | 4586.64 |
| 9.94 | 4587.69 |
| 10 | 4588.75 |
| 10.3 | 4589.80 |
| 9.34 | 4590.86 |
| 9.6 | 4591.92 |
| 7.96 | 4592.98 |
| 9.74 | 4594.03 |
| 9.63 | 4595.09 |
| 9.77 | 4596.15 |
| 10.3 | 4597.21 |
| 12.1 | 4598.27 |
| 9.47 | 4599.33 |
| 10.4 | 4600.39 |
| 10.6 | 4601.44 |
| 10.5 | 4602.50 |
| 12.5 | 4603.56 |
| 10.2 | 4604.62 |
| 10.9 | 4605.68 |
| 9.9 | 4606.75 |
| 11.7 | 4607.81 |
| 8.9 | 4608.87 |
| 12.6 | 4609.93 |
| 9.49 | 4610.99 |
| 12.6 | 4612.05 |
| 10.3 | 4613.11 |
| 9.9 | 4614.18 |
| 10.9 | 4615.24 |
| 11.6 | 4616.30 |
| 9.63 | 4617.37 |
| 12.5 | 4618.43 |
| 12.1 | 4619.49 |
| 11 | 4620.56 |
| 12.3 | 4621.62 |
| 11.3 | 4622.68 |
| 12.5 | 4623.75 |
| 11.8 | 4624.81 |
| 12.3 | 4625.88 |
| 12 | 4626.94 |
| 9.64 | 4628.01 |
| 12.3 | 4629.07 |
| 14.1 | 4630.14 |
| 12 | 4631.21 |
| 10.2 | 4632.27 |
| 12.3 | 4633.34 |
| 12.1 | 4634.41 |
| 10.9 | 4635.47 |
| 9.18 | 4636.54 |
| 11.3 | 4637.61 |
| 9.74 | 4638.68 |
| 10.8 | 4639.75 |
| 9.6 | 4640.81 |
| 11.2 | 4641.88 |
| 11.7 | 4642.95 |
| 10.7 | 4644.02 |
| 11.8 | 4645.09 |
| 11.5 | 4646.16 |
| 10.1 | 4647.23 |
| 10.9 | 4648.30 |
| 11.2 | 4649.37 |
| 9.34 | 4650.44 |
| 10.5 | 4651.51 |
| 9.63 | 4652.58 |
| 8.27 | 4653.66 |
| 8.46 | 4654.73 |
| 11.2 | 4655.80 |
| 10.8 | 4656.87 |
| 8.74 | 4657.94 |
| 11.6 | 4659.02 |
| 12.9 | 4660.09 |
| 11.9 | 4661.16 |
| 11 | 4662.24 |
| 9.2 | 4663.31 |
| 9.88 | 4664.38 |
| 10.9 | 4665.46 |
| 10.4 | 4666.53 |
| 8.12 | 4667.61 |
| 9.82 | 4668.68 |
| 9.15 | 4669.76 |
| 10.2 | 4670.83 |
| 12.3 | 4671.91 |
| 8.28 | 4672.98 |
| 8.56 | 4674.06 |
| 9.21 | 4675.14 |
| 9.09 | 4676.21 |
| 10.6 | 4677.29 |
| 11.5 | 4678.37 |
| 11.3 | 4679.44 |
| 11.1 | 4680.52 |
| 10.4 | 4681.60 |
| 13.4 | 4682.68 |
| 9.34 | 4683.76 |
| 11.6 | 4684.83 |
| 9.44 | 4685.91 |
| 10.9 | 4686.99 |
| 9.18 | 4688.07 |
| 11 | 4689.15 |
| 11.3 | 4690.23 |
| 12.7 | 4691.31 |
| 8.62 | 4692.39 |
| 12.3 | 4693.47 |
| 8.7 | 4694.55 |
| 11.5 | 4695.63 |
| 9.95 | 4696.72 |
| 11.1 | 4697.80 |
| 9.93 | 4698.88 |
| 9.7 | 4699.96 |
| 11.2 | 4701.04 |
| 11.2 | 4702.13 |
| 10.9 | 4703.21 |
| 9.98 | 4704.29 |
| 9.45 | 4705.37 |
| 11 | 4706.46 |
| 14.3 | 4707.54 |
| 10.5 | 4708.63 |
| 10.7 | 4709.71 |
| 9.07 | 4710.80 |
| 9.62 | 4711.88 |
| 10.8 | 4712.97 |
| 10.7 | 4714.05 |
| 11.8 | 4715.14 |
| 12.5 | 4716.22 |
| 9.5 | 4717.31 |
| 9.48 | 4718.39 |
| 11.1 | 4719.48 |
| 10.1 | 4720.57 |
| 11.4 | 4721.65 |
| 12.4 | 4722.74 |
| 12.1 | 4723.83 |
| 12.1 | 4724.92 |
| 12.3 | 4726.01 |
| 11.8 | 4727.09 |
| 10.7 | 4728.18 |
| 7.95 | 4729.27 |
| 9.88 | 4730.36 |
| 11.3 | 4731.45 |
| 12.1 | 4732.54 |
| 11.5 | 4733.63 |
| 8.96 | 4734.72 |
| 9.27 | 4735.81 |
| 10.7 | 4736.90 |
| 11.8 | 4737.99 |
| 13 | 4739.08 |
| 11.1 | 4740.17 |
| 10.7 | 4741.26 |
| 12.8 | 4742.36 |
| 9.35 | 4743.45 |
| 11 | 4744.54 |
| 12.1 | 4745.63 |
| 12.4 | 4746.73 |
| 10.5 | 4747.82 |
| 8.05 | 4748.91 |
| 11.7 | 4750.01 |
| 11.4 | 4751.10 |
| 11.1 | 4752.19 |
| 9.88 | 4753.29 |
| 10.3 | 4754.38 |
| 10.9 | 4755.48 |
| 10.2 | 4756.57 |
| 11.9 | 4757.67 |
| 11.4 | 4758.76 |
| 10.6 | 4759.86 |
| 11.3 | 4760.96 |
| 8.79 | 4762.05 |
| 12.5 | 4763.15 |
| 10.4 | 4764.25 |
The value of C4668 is 5.2 A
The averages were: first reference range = 11.5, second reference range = 10.7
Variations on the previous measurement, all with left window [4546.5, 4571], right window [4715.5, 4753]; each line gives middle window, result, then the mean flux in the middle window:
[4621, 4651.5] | -1.19 A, 11.2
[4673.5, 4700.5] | 1.02 A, 10.5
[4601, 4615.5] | -0.04 A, 10.8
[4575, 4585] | -0.27 A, 11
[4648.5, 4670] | 1.34 A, 10.2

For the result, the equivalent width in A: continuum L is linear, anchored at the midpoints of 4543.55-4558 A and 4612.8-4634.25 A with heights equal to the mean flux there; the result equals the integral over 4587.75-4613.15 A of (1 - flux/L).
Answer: 2.0 A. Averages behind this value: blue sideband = 10.6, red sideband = 11.6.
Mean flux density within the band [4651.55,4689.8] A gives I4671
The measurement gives 10.3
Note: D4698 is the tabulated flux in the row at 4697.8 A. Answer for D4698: 11.1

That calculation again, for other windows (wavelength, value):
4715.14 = 11.8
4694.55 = 8.7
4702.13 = 11.2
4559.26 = 11.7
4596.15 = 9.77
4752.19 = 11.1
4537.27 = 9.8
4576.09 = 11.4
